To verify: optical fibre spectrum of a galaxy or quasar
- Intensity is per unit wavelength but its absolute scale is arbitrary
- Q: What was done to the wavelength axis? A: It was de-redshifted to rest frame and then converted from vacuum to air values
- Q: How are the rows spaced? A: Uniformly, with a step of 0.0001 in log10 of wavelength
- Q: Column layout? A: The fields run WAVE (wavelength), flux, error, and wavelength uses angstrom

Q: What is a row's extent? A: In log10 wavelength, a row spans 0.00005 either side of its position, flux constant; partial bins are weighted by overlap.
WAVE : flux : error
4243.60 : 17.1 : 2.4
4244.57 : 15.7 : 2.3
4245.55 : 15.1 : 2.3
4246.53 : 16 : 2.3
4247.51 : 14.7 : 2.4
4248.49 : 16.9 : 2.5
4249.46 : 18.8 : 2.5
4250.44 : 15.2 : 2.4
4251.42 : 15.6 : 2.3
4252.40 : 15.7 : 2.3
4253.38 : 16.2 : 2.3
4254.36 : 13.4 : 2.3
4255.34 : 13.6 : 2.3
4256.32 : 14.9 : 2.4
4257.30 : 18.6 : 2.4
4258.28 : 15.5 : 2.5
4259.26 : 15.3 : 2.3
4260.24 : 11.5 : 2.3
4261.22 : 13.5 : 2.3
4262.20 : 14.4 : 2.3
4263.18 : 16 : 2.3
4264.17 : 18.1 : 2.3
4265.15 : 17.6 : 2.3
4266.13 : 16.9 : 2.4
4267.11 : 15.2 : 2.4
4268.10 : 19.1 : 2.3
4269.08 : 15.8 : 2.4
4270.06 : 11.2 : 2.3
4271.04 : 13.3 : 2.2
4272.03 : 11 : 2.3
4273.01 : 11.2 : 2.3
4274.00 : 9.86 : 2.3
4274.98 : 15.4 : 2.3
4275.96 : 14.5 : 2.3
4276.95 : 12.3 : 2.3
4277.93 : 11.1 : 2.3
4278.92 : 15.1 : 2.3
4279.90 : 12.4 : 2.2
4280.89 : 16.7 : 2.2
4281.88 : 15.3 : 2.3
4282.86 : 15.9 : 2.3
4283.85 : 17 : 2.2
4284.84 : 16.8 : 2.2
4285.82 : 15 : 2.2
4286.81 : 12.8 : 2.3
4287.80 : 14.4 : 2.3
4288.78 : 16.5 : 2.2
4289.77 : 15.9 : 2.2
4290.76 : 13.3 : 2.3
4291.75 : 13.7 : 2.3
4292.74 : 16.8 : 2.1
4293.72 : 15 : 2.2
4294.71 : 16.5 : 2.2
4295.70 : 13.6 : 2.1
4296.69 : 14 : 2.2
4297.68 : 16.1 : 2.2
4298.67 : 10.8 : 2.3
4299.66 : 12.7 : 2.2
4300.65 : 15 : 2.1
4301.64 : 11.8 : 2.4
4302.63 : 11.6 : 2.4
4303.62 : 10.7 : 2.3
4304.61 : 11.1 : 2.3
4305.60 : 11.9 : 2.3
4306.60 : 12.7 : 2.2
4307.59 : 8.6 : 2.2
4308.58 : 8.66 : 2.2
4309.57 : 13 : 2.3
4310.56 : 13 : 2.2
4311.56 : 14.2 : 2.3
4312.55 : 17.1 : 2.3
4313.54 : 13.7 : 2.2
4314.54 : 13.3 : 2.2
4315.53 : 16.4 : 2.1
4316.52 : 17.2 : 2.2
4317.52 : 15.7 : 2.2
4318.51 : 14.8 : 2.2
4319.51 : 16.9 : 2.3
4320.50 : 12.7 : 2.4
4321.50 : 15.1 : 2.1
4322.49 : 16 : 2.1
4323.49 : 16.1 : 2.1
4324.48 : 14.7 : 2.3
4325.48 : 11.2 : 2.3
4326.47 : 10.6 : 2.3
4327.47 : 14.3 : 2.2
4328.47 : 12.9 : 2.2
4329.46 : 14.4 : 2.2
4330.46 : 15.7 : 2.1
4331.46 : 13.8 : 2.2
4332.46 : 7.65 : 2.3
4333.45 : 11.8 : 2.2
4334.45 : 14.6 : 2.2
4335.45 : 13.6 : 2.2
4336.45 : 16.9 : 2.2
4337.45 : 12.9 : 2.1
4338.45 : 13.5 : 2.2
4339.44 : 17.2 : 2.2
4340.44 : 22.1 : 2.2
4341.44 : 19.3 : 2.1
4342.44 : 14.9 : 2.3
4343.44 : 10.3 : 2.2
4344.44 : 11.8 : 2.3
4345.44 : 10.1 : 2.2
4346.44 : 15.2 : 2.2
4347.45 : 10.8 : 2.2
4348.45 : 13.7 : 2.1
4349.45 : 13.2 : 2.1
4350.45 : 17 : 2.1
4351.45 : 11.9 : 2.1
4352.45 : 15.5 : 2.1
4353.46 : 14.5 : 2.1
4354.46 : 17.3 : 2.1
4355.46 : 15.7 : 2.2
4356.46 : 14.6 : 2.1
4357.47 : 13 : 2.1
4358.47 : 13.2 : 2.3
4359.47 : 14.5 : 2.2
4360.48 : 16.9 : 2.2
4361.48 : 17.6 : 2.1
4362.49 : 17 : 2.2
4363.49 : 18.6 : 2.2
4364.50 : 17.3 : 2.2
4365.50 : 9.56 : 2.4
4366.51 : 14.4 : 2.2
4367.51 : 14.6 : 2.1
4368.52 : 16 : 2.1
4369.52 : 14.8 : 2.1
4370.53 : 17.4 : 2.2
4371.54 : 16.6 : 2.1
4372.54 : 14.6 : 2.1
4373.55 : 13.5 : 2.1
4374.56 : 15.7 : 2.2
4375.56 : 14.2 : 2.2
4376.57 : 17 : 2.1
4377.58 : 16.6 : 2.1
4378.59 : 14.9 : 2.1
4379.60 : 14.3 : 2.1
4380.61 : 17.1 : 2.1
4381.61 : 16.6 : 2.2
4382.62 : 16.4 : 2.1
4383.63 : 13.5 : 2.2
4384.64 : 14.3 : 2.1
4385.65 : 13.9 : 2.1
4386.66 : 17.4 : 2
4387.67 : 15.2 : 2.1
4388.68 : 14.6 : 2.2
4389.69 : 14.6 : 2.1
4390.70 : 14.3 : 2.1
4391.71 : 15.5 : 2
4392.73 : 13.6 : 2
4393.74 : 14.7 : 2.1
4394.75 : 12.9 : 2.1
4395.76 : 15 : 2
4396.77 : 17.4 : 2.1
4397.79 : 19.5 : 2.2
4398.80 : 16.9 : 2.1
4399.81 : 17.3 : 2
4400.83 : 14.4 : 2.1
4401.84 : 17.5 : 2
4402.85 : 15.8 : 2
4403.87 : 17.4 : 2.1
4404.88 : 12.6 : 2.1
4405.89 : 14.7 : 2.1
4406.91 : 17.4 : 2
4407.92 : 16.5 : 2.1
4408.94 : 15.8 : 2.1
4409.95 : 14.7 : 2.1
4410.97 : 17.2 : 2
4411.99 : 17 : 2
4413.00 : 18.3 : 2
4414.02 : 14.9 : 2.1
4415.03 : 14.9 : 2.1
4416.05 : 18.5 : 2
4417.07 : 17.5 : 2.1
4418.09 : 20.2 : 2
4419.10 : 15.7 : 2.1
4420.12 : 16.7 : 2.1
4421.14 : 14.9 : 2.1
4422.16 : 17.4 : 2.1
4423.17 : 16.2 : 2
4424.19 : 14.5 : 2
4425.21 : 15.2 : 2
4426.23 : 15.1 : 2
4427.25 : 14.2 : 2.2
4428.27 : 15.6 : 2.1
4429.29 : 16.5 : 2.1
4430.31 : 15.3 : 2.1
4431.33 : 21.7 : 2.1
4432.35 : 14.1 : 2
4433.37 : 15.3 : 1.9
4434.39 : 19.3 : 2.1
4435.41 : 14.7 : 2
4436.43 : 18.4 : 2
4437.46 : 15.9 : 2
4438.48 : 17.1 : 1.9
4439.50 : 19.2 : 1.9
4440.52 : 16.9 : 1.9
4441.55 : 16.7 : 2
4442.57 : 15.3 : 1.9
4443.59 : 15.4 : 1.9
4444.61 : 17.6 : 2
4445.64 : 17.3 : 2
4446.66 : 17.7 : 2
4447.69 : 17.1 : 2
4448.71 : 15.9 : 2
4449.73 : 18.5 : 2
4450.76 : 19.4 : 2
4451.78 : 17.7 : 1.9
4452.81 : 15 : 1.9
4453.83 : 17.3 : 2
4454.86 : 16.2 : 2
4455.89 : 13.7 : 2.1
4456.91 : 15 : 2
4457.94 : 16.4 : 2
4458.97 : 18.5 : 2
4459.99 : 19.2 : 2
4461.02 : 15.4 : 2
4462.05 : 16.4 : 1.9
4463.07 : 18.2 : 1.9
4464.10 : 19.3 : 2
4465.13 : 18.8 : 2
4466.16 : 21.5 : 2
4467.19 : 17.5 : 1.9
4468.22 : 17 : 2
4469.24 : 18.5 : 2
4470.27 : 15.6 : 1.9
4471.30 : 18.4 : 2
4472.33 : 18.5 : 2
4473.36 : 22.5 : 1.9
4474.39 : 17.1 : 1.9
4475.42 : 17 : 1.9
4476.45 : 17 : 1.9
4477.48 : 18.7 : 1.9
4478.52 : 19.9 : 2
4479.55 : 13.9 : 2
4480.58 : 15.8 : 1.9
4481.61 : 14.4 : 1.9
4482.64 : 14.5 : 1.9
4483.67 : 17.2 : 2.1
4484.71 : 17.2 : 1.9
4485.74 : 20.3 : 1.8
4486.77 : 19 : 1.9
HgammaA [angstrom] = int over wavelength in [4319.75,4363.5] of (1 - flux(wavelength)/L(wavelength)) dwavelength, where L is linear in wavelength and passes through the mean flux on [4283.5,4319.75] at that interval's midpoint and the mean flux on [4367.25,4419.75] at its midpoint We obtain 1.2 angstrom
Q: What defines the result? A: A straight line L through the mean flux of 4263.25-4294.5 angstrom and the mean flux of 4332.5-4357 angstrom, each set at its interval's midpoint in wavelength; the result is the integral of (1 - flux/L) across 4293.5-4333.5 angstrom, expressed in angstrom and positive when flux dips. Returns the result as 2.9 angstrom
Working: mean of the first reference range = 14.7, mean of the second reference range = 14.4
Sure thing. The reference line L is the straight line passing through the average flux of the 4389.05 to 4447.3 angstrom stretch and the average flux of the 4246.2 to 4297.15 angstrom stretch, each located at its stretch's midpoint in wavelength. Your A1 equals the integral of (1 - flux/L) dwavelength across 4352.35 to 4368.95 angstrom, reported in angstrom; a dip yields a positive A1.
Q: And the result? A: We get 0.4 angstrom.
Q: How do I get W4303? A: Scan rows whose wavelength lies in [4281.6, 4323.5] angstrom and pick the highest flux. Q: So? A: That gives 17.2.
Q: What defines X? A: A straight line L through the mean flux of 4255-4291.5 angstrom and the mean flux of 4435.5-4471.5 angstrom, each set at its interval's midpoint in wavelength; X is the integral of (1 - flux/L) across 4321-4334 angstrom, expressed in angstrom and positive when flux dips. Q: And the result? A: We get 1.7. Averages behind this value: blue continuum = 14.7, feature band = 13.4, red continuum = 17.2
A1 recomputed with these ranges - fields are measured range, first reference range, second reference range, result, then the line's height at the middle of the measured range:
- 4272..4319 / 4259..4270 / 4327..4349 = 3.4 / 14.9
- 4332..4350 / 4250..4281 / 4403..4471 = 1.9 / 15.5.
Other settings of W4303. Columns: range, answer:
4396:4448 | 21.7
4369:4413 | 19.5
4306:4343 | 22.1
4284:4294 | 16.8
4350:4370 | 18.6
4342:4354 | 17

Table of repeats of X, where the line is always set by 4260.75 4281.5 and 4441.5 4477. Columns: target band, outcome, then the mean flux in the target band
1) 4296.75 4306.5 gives 1.5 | 12.5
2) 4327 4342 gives 0.6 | 14.7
